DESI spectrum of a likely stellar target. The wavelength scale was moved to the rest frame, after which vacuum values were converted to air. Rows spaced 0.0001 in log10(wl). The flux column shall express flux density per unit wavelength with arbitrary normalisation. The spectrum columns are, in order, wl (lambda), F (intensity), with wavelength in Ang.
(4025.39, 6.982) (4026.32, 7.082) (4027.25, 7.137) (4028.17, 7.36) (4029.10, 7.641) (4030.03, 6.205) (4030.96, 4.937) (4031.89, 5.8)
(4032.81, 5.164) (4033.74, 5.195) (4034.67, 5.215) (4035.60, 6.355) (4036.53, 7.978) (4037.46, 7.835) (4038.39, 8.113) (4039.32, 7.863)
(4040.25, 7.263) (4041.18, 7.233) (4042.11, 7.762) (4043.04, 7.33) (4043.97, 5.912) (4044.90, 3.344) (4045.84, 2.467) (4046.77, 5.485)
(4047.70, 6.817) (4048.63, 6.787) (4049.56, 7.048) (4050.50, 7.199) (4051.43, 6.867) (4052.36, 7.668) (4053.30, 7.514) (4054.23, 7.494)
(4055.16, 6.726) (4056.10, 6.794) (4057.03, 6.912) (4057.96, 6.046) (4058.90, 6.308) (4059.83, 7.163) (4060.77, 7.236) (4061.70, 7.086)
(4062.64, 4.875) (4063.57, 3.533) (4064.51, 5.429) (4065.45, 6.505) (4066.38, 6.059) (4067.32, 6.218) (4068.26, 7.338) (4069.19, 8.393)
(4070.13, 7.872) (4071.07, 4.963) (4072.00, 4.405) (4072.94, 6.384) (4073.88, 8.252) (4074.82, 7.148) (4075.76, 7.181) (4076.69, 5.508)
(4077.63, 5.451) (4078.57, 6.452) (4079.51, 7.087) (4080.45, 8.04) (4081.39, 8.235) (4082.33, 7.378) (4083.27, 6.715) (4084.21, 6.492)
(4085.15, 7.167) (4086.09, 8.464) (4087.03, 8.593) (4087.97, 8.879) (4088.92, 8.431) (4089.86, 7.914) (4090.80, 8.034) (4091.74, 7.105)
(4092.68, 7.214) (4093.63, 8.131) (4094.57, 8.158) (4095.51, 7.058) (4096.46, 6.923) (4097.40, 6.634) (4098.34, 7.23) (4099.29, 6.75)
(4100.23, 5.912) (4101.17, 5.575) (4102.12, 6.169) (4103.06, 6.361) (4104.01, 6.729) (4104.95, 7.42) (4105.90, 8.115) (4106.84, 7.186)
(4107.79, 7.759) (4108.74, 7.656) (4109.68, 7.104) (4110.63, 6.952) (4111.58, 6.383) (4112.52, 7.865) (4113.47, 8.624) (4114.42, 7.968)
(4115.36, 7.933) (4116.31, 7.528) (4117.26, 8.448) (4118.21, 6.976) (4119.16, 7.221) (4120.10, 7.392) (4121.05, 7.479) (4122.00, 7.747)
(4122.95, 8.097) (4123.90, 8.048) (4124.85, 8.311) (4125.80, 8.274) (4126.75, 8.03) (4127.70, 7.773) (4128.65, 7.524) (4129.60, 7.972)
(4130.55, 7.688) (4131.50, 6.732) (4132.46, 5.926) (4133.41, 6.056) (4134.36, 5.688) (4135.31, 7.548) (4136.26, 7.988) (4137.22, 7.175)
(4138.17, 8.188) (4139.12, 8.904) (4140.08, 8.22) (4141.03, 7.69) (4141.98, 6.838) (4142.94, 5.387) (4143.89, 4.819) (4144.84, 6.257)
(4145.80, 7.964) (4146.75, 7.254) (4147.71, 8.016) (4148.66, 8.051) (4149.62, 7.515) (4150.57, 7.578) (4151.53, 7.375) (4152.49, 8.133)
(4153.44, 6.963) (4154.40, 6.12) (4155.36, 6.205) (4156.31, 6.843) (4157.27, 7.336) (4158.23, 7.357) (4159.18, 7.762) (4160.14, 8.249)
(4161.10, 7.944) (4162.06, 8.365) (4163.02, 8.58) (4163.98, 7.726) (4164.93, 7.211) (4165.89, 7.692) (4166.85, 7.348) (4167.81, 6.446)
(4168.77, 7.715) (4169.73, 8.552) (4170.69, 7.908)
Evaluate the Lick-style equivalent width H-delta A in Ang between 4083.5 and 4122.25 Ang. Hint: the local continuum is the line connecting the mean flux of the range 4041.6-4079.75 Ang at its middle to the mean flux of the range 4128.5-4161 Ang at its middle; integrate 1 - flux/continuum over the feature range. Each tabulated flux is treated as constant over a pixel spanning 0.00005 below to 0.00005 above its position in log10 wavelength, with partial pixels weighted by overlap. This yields -3.3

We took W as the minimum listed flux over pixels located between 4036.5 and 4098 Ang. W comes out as 2.467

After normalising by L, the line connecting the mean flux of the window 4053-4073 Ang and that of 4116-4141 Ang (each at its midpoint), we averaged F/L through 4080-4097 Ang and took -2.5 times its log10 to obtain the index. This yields -0.13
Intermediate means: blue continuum 6.41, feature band 7.71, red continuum 7.58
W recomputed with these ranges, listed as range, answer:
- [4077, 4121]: 5.451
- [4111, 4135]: 5.688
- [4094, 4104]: 5.575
